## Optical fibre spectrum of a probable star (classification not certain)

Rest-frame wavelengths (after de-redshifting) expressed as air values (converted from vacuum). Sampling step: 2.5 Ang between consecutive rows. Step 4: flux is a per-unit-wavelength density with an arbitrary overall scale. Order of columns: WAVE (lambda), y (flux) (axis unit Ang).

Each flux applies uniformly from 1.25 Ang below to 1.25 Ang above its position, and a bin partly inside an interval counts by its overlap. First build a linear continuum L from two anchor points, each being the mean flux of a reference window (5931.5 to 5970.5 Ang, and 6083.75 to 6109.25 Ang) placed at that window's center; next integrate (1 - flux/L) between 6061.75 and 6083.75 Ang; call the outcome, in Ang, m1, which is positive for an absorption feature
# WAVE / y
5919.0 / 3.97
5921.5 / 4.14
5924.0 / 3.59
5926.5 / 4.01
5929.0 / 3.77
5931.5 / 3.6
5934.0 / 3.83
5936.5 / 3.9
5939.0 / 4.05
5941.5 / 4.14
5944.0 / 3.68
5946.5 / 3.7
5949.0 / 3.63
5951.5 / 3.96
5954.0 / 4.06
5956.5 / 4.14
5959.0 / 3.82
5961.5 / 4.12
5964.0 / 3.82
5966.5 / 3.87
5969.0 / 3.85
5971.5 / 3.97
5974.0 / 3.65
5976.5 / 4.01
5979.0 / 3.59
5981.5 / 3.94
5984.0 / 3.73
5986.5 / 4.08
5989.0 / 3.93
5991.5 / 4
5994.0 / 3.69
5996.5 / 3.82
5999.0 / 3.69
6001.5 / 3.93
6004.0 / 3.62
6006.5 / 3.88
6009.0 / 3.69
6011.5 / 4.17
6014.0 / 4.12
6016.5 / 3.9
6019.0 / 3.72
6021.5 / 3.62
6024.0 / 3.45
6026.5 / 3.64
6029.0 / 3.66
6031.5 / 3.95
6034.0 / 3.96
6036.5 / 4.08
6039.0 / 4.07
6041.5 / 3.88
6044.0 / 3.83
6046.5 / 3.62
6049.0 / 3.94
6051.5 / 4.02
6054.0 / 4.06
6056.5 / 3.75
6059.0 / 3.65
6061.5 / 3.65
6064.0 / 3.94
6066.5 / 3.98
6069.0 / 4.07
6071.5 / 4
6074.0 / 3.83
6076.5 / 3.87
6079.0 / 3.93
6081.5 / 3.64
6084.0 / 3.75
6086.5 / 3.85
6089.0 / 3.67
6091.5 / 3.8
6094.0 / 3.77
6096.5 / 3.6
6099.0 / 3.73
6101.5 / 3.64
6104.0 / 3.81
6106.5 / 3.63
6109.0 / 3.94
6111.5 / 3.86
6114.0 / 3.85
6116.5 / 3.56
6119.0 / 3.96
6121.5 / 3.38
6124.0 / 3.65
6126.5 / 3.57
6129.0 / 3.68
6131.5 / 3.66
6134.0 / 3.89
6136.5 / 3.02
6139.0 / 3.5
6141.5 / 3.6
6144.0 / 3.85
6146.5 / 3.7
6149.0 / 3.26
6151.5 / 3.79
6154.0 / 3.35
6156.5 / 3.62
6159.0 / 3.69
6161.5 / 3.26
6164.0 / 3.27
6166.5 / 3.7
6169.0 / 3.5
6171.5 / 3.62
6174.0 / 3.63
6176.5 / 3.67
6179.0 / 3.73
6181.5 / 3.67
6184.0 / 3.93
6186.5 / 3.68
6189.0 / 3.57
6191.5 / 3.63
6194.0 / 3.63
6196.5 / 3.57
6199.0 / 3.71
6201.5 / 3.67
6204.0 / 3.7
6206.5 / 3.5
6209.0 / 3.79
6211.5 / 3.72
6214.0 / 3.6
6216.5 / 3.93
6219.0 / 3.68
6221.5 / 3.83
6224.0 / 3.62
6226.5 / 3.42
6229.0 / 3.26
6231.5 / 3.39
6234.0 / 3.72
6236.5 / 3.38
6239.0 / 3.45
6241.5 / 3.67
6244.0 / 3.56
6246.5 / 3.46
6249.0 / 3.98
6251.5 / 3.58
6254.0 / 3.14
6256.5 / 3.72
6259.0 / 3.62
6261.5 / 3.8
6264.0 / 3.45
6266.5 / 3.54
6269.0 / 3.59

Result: -0.7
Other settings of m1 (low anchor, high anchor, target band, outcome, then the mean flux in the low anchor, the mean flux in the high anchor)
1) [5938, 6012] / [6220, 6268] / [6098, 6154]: 0.6 Ang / 3.87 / 3.56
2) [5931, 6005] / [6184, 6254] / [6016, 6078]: -1.0 Ang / 3.86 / 3.62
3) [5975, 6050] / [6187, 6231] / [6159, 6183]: 0.7 Ang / 3.84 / 3.63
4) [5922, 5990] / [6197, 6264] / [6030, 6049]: -0.6 Ang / 3.87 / 3.61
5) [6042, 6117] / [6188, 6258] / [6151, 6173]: 1.0 Ang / 3.81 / 3.6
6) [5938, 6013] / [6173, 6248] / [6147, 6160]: 0.5 Ang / 3.87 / 3.63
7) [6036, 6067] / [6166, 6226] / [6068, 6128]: 0.8 Ang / 3.88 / 3.67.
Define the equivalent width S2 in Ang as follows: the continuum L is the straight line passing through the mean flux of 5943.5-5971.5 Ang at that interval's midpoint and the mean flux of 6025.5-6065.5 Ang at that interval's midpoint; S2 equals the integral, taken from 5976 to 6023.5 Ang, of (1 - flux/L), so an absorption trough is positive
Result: 0.4 Ang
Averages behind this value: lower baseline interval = 3.89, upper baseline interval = 3.86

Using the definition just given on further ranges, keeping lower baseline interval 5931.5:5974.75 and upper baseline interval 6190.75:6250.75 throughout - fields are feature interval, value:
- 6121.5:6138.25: 0.7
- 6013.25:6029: 0.4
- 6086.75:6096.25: 0.0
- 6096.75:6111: 0.0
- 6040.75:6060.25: -0.3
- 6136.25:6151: 0.6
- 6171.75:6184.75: -0.2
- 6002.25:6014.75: -0.2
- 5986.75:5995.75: -0.1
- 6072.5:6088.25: -0.2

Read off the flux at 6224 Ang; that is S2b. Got 3.62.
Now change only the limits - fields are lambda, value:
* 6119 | 3.96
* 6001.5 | 3.93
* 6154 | 3.35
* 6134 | 3.89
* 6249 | 3.98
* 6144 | 3.85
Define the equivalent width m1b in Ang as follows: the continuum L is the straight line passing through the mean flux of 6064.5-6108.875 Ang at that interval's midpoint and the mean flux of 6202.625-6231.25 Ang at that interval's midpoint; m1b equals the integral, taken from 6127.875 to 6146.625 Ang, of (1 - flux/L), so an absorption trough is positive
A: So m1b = 0.7 Ang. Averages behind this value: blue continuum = 3.8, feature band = 3.61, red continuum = 3.63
